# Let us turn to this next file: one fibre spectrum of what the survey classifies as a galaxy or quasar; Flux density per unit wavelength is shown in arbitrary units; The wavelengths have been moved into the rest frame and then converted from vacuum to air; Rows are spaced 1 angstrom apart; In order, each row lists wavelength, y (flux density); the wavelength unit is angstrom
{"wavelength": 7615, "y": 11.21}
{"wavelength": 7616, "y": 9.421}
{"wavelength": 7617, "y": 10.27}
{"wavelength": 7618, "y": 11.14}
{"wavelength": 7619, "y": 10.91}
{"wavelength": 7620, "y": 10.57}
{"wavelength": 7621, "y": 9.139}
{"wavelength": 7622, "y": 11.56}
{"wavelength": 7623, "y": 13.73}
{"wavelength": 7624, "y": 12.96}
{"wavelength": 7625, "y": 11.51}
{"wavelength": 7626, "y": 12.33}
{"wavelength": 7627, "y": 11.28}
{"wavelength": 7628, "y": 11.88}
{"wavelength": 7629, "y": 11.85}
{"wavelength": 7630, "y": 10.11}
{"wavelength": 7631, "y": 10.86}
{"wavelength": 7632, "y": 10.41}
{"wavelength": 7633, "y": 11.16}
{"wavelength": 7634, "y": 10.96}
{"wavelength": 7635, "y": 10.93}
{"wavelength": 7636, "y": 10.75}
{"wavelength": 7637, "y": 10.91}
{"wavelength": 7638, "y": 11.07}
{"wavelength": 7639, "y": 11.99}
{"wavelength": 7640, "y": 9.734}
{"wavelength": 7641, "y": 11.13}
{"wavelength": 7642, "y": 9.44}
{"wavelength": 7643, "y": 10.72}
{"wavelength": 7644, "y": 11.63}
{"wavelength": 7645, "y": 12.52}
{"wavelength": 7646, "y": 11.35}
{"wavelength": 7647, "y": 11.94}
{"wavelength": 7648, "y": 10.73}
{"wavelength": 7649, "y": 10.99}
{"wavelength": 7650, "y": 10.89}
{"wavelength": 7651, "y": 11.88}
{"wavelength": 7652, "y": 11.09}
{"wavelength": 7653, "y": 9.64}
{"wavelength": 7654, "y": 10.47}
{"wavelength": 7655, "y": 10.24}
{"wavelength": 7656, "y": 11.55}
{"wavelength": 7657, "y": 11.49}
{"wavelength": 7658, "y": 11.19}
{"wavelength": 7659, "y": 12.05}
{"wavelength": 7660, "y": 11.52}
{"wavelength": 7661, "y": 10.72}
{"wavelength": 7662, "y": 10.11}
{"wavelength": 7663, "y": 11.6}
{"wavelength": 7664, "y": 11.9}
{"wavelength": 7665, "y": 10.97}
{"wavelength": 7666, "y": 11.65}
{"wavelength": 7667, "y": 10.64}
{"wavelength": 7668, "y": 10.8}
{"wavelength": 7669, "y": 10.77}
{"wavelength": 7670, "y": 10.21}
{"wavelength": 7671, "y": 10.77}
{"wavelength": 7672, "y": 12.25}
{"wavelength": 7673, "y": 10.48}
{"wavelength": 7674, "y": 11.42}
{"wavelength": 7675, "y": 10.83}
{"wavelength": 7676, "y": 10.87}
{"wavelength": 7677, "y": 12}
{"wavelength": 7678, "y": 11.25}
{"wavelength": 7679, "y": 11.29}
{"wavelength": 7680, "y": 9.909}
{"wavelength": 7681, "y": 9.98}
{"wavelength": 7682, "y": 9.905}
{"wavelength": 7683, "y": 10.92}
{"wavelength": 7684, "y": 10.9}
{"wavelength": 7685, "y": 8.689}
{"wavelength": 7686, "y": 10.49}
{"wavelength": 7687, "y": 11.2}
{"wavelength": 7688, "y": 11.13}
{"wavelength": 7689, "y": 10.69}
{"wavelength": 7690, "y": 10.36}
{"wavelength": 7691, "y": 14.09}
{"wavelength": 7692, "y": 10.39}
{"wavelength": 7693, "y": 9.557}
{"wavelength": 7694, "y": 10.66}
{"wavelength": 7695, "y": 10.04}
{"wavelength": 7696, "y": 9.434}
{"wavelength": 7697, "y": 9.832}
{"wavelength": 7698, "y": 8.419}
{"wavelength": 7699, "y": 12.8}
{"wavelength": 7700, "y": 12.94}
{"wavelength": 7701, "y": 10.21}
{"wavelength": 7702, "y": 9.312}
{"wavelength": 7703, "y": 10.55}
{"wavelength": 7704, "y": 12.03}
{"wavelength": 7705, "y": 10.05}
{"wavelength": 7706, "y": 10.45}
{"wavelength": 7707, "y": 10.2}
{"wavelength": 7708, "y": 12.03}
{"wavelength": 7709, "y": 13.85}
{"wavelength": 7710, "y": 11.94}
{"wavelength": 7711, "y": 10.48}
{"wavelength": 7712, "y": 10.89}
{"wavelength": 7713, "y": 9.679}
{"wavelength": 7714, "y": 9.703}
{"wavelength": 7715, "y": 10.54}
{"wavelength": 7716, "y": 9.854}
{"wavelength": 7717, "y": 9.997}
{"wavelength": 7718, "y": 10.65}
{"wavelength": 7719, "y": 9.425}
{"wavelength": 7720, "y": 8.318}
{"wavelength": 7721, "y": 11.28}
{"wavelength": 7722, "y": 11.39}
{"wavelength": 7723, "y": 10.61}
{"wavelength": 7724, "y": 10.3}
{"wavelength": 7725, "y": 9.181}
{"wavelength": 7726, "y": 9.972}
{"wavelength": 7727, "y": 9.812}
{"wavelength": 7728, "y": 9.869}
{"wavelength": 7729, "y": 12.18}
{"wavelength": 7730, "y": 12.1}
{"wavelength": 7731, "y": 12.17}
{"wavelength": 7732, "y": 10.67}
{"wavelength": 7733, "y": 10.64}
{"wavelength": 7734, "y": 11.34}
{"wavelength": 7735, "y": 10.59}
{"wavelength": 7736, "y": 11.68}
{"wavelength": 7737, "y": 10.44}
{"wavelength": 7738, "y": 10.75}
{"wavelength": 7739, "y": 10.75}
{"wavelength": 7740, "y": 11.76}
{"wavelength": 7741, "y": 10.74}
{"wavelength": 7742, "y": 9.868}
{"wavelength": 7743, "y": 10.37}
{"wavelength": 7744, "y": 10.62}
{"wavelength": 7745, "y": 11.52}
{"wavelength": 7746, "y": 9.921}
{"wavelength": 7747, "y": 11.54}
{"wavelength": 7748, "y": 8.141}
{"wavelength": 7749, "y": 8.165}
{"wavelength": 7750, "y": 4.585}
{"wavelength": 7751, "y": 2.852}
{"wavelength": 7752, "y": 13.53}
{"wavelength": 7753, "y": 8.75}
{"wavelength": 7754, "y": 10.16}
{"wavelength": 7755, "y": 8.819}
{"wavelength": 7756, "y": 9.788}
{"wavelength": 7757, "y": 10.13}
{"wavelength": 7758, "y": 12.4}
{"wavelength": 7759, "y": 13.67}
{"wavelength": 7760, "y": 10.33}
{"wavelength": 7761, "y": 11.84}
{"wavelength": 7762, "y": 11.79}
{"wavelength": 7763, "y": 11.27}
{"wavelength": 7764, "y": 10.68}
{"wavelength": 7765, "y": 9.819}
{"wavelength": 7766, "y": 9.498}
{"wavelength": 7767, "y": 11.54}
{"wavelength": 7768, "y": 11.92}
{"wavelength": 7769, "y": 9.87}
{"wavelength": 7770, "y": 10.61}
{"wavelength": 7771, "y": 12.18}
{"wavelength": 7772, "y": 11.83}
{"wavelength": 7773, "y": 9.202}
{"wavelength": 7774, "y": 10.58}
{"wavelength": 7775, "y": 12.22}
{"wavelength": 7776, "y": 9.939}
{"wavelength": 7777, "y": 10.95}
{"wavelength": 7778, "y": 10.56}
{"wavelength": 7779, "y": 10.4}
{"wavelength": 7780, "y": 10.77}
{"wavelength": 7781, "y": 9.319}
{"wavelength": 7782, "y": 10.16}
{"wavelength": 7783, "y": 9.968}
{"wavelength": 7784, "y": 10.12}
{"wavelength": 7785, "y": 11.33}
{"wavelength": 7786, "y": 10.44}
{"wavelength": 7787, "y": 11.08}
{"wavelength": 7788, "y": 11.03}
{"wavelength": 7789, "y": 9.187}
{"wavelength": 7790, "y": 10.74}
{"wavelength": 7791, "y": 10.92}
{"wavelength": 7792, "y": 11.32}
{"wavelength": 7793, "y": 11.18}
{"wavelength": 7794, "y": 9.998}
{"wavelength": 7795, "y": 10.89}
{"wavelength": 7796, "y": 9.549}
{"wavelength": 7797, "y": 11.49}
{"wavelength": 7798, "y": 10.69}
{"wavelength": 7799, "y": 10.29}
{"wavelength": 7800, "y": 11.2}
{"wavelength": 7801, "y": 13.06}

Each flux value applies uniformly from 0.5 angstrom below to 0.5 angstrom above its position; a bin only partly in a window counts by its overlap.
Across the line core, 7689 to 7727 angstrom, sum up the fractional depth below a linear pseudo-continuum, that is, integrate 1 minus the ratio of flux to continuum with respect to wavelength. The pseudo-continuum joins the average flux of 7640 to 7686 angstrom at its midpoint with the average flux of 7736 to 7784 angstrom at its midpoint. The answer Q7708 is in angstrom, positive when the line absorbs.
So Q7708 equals 0.4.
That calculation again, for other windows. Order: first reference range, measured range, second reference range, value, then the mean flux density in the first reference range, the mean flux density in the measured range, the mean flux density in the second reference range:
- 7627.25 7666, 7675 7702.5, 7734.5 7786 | 0.5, 11.1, 10.6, 10.4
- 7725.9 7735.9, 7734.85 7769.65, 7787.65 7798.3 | 1.9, 11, 10.3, 10.6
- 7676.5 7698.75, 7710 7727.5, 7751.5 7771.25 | 0.8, 10.5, 10.2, 10.9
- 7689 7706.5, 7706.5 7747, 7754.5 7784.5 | -0.1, 10.7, 10.7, 10.7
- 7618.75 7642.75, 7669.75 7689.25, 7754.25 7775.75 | 0.5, 11.1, 10.8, 10.9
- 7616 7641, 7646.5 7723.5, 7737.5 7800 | 0.3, 11.1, 10.8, 10.4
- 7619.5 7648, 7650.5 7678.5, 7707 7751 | -0.3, 11.2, 11.1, 10.4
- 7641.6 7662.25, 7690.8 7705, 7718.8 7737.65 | 0.2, 11.1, 10.6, 10.6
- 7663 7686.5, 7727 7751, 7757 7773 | 1.7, 10.8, 10.3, 11.2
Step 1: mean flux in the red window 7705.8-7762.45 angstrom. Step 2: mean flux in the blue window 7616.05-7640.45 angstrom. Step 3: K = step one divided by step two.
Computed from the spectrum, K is 0.94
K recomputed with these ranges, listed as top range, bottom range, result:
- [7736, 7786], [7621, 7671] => 0.93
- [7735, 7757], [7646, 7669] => 0.88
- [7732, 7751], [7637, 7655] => 0.91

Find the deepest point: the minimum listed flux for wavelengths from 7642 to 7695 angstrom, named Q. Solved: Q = 8.689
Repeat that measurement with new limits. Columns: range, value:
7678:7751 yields 2.852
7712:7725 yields 8.318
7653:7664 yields 9.64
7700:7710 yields 9.312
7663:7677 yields 10.21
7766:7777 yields 9.202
